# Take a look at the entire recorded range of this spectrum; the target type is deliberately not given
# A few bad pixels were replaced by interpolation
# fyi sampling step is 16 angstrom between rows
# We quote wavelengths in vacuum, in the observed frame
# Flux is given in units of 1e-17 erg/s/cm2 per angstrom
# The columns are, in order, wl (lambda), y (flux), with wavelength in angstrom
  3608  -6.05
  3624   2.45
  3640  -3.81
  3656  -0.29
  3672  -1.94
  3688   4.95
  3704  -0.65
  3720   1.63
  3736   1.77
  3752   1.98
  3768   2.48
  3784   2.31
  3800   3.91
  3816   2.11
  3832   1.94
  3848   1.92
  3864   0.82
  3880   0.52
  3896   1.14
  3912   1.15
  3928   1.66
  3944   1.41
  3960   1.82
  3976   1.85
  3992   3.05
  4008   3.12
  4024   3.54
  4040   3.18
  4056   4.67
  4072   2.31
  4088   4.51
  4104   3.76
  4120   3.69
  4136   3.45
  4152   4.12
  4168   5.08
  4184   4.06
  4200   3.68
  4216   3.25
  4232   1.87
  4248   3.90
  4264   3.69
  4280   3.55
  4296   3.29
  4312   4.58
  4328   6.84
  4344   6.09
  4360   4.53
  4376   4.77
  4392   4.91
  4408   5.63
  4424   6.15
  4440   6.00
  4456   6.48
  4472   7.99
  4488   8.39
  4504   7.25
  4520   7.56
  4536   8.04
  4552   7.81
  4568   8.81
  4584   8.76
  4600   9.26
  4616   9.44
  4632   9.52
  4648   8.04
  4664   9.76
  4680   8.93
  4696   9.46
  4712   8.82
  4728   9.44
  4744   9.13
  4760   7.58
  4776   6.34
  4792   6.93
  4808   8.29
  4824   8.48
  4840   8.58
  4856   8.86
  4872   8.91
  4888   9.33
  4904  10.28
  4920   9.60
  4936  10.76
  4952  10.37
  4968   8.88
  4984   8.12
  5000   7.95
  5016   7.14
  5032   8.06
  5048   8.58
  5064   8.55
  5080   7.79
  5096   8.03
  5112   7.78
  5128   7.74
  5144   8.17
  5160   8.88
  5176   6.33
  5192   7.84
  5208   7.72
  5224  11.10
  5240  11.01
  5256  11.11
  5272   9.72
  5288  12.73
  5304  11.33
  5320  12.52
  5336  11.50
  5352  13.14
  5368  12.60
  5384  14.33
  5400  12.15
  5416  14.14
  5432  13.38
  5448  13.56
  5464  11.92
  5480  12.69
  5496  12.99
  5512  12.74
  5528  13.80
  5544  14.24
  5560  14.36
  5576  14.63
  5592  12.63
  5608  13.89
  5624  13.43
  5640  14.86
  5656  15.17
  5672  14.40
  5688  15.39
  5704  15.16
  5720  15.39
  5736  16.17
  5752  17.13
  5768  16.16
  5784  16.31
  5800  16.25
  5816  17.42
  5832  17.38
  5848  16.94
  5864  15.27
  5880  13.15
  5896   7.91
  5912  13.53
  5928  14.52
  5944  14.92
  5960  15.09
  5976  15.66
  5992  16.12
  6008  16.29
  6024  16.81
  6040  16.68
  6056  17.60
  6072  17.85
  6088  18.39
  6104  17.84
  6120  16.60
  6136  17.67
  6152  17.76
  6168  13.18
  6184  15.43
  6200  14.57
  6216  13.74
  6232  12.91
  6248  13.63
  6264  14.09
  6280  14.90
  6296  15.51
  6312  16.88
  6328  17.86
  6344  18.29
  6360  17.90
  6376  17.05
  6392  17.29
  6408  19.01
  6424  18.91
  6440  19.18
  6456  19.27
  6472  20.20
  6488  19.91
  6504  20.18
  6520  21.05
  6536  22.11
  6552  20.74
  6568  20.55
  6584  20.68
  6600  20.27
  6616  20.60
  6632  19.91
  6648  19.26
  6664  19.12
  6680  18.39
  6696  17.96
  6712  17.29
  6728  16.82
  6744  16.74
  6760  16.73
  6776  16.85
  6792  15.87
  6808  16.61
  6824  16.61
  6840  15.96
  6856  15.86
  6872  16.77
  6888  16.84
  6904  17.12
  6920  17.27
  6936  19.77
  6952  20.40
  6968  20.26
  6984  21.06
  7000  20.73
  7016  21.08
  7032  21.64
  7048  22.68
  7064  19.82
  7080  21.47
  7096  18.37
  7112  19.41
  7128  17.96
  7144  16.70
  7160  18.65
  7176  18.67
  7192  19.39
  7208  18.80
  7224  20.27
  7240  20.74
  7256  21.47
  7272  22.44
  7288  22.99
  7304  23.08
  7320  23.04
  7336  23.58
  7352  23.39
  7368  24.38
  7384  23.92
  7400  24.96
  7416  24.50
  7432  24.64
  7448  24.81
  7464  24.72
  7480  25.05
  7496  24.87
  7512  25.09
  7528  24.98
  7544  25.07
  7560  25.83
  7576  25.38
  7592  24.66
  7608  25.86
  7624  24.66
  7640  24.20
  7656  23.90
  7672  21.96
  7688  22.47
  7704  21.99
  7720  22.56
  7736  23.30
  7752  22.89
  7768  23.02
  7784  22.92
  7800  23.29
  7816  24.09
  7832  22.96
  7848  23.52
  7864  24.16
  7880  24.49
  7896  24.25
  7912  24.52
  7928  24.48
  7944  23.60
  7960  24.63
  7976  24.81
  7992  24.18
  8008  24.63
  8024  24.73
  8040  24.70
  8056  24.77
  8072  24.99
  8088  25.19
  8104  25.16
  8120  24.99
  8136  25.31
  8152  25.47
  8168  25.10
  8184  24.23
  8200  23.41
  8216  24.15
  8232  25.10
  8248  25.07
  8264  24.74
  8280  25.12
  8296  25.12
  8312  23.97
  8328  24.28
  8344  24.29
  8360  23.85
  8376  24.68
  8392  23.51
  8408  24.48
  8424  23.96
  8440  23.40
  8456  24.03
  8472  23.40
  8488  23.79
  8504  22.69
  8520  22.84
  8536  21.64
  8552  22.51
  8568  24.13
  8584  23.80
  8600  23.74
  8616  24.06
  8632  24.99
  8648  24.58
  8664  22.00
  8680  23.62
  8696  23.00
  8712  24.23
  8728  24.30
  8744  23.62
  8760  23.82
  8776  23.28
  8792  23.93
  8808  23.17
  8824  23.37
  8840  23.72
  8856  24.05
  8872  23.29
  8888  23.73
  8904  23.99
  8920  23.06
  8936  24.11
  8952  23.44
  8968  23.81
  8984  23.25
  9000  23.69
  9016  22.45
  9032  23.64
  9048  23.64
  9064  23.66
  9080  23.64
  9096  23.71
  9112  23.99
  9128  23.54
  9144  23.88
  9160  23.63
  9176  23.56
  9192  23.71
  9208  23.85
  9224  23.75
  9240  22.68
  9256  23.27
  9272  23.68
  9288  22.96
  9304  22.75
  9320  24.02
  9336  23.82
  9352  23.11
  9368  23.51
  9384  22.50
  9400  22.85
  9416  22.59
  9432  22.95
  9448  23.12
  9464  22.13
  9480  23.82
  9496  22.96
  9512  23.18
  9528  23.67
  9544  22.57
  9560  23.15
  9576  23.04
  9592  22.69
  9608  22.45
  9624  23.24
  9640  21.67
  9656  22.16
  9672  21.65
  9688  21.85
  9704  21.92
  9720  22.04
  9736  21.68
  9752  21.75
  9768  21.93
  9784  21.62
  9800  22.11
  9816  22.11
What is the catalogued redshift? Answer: 0.000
